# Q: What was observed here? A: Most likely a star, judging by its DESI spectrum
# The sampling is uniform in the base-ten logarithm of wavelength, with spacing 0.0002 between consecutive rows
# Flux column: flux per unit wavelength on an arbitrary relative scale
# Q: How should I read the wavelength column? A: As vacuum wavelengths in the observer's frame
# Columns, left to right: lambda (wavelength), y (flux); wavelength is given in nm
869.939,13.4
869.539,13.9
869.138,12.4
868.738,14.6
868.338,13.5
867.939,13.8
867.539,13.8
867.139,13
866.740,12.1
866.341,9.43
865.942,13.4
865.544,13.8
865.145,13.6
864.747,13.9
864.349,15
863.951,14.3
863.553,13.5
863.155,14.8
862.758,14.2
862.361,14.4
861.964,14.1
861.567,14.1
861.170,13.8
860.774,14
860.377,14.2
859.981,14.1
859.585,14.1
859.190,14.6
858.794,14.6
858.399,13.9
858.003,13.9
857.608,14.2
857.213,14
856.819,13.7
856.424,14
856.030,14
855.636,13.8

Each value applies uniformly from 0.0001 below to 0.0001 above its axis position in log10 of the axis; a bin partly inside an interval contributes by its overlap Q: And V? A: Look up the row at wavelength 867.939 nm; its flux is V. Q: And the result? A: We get 13.8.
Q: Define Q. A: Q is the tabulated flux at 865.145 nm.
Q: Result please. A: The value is 13.6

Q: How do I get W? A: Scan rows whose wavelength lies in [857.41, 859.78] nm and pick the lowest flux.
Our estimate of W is 13.9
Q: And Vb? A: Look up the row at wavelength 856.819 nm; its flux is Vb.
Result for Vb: 13.7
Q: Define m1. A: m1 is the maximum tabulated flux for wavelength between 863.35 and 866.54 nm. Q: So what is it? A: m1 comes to 15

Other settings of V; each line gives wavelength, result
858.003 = 13.9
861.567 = 14.1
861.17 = 13.8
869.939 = 13.4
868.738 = 14.6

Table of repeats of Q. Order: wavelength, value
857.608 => 14.2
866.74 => 12.1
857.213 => 14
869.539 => 13.9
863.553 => 13.5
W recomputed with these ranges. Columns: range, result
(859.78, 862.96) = 13.8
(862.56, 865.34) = 13.5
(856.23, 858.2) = 13.7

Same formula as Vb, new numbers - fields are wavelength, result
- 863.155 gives 14.8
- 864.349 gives 15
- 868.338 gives 13.5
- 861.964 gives 14.1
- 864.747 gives 13.9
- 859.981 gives 14.1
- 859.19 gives 14.6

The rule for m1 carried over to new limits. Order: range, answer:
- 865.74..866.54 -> 13.4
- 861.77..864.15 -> 14.8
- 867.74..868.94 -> 14.6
